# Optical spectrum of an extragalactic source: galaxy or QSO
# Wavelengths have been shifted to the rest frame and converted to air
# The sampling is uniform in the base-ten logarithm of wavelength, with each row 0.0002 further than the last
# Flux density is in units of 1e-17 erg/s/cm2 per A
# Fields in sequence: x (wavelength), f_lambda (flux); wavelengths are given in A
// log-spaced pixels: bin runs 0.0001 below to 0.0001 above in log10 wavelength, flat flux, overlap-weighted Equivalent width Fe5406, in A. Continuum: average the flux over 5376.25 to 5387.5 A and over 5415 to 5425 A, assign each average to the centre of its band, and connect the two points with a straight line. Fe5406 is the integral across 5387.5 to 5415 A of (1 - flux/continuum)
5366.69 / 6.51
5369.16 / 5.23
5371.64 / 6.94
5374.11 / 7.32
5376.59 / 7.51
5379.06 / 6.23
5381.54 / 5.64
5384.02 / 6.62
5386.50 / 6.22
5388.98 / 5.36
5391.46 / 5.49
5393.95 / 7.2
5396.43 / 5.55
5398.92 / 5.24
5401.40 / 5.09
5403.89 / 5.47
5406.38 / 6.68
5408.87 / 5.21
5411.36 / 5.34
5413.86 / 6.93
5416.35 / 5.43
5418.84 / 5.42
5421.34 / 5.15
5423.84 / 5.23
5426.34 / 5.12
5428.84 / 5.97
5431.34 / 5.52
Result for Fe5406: 0.2 A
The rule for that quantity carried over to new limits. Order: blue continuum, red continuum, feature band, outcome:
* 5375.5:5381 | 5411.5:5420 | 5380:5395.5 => 1.0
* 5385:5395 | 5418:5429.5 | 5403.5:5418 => -0.6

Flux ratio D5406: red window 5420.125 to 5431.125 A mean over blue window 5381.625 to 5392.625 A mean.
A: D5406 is 0.91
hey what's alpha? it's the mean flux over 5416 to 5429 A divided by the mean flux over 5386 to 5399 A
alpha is 0.91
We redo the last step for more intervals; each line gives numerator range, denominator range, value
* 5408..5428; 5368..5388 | 0.85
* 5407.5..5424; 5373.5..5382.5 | 0.83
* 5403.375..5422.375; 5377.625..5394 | 0.95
